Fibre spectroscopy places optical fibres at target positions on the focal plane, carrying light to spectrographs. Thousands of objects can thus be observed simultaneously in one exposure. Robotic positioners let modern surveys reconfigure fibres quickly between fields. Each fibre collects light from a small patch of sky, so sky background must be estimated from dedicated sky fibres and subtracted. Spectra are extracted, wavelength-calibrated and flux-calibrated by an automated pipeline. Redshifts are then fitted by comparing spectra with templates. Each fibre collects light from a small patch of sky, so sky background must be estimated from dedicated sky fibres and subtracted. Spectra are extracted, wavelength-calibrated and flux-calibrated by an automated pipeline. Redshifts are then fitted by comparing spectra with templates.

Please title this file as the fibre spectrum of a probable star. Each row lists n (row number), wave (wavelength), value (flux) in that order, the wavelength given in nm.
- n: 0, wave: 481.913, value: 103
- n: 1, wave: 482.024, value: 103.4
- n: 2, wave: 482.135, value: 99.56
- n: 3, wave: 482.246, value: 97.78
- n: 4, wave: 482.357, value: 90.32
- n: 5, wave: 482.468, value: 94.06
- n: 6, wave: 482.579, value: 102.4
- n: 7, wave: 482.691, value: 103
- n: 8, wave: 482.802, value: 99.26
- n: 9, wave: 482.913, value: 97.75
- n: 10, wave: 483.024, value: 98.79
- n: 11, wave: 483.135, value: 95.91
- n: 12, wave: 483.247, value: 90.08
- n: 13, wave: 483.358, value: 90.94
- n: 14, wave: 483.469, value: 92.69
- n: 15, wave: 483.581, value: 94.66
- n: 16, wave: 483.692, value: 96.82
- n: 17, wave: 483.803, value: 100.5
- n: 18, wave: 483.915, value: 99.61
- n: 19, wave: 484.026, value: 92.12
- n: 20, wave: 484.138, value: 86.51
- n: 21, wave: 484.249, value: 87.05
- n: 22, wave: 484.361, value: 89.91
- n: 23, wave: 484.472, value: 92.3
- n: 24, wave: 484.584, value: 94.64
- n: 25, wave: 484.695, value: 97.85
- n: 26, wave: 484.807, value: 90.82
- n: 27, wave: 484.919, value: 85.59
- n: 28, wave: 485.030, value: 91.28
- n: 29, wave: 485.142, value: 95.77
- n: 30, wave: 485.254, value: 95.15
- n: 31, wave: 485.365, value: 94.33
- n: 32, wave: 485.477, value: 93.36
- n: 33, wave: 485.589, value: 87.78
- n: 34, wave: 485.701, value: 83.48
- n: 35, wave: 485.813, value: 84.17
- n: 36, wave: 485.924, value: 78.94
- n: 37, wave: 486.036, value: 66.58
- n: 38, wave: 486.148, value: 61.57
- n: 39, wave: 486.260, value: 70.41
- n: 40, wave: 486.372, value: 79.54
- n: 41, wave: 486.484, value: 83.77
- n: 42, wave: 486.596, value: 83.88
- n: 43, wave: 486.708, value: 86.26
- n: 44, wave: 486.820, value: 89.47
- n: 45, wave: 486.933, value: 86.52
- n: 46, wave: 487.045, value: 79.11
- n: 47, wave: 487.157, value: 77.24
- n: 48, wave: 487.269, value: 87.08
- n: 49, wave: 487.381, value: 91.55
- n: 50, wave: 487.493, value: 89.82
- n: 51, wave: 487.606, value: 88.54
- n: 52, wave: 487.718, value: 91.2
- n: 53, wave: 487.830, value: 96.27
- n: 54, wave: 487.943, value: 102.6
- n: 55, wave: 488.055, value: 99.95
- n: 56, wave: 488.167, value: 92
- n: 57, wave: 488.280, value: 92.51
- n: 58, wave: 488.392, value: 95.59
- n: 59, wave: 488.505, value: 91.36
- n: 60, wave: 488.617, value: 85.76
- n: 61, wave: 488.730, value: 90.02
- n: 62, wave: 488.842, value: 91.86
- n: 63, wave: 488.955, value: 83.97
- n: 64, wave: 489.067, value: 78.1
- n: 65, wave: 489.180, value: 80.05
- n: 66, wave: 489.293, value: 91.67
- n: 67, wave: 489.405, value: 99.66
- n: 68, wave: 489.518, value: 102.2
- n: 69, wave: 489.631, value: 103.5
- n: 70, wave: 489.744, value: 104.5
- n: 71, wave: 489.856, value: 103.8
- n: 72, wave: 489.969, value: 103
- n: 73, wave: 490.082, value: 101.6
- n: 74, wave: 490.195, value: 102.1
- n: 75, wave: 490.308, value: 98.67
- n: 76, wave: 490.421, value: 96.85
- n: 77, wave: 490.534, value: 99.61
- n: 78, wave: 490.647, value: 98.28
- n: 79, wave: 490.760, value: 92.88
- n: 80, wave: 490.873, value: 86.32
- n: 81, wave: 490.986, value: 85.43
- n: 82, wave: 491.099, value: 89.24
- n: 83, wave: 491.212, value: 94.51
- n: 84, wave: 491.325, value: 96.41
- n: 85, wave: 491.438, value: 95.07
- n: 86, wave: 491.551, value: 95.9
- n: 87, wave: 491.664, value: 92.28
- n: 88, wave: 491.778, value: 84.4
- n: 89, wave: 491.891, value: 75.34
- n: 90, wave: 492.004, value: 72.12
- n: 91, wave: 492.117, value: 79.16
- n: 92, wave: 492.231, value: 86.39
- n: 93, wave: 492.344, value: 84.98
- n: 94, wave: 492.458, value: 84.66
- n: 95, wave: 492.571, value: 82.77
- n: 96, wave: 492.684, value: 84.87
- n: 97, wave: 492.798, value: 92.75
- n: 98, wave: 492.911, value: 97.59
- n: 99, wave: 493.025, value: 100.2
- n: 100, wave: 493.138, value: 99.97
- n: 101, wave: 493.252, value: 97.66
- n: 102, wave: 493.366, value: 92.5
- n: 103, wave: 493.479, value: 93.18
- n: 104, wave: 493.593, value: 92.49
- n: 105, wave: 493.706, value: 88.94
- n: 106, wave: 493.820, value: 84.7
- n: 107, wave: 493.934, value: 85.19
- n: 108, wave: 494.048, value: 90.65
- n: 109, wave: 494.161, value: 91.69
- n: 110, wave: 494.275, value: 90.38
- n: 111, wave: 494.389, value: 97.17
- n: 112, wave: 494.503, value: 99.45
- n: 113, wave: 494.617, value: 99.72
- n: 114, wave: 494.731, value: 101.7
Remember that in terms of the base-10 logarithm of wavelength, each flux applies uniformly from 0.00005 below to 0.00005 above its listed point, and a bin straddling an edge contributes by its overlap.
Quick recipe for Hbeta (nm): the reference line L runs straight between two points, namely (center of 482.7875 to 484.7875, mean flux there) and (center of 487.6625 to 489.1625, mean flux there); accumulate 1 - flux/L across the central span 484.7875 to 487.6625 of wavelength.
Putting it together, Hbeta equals 0.250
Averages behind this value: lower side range 94.1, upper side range 91.3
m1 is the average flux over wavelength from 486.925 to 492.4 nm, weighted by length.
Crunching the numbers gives 91.6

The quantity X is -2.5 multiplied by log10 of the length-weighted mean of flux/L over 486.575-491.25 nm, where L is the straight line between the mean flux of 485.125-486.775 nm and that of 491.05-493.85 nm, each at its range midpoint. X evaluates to -0.081 mag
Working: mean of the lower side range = 82.8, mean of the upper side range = 89.6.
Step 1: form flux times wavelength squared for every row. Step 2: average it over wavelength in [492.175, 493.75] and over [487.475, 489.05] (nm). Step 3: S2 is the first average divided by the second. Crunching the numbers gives 1.01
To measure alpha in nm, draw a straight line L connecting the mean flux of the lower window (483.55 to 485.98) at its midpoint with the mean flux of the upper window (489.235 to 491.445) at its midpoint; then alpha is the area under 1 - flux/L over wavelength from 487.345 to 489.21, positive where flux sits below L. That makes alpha 0.08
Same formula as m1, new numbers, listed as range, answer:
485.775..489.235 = 85.7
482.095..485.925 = 93.5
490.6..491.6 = 92.7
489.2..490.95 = 98.4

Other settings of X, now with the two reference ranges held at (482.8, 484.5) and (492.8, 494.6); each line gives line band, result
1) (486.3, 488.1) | 0.07 mag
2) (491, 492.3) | 0.08 mag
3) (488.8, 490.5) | -0.03 mag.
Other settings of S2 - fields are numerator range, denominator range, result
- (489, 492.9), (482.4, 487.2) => 1.05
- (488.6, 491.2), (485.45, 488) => 1.14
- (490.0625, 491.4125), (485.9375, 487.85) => 1.17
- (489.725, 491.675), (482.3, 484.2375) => 1.04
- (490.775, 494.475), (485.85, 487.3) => 1.16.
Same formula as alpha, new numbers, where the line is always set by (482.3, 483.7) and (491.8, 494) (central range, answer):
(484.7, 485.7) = 0.03 nm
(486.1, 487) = 0.12 nm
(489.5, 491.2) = -0.14 nm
